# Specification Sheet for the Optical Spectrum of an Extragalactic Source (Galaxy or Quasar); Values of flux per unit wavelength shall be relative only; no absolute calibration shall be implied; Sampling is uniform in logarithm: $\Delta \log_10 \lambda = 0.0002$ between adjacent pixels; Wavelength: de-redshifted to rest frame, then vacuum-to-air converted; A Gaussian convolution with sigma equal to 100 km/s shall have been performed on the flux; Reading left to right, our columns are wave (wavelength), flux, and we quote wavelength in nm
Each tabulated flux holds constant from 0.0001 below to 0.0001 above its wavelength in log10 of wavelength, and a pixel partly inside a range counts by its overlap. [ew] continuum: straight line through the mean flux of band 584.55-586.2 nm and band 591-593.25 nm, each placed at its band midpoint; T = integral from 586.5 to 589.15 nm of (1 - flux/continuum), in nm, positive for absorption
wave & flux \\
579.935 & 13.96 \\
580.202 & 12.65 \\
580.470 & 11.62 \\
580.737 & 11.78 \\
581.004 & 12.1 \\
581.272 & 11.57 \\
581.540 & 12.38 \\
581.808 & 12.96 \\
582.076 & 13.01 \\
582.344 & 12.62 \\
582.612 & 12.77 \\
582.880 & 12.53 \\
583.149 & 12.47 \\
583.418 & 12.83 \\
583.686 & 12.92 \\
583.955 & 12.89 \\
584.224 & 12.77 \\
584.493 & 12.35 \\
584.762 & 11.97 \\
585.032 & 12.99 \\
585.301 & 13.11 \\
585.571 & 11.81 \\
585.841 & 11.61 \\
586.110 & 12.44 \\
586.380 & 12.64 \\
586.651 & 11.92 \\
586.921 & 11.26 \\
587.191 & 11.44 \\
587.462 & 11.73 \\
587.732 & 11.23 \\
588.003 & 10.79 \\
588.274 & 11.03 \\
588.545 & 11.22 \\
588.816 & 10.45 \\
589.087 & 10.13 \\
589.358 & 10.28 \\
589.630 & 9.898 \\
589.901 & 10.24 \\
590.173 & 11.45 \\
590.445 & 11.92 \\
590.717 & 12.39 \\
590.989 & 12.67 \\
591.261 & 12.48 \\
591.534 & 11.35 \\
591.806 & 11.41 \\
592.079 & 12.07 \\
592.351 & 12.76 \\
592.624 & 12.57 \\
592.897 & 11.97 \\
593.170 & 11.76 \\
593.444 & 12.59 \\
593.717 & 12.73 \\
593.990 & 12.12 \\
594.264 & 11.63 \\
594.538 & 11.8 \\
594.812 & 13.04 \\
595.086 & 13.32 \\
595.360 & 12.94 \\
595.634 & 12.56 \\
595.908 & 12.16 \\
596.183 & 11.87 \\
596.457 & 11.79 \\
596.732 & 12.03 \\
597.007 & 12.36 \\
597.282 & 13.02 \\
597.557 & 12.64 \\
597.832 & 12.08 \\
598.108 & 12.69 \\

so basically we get 0.23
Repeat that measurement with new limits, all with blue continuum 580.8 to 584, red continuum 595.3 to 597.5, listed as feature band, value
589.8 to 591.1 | 0.07 nm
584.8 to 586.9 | 0.04 nm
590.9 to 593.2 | 0.05 nm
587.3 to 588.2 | 0.09 nm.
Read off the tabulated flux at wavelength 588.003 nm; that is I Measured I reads 10.79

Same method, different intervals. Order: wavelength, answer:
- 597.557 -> 12.64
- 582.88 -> 12.53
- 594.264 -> 11.63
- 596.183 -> 11.87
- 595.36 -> 12.94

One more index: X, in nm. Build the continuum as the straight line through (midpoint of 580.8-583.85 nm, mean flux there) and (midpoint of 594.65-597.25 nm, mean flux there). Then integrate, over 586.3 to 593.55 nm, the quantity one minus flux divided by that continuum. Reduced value 0.56 nm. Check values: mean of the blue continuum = 12.5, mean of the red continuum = 12.5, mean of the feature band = 11.5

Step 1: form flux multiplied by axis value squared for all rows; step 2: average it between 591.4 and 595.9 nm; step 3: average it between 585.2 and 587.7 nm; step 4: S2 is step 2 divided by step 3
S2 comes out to 1.1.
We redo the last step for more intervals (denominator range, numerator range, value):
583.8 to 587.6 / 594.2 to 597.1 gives 1.04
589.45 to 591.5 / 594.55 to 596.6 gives 1.10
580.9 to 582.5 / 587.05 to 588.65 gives 0.92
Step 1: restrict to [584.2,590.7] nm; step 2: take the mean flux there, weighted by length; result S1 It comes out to 11.5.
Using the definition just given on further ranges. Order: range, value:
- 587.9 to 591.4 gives 11.2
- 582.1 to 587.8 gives 12.3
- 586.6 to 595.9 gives 11.7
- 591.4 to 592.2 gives 11.6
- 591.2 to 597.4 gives 12.3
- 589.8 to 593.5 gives 12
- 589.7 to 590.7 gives 11.3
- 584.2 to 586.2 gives 12.4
